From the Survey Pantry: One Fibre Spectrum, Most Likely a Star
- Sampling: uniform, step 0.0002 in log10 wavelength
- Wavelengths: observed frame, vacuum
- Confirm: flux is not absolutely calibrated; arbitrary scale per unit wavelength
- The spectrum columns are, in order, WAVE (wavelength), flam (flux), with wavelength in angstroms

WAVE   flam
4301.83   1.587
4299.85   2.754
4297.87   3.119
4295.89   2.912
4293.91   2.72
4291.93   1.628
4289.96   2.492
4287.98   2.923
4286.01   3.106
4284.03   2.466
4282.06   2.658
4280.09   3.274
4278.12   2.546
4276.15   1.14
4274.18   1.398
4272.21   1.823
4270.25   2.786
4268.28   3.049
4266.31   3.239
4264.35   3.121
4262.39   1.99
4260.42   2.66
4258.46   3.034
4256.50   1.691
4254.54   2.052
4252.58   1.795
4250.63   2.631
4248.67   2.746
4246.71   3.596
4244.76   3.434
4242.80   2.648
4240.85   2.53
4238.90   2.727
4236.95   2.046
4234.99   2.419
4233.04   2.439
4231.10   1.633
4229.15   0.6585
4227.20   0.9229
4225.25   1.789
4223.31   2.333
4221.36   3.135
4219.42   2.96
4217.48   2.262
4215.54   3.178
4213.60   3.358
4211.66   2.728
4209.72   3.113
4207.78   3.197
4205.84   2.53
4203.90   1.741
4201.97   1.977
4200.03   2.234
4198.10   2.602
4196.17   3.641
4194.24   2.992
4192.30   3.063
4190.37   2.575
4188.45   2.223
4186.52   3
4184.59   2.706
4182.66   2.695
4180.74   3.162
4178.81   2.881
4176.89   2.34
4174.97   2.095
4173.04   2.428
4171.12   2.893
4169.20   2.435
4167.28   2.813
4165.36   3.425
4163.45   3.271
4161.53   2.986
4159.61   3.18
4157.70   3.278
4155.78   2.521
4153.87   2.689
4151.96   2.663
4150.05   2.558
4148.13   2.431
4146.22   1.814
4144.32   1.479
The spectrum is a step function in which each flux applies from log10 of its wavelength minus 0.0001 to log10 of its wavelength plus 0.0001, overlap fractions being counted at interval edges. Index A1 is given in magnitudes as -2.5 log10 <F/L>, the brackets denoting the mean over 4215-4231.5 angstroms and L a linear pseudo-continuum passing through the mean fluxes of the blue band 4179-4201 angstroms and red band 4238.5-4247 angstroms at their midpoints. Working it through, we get 0.36 mag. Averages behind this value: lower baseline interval 2.81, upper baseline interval 2.96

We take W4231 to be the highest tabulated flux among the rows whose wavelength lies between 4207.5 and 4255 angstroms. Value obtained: 3.596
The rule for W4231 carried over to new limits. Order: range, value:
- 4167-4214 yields 3.641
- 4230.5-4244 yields 2.727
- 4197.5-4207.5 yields 2.602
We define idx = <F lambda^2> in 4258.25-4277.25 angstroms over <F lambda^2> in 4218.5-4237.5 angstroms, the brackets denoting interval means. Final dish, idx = 1.20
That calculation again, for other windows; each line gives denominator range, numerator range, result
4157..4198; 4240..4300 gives 0.94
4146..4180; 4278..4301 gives 1.06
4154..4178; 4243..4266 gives 0.98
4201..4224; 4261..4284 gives 0.93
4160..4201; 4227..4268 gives 0.90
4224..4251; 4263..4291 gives 1.14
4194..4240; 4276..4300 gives 1.12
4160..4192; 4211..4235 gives 0.85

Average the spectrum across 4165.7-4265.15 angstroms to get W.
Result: 2.55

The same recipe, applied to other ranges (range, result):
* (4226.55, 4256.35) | 2.28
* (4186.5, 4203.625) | 2.65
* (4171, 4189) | 2.64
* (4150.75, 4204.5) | 2.74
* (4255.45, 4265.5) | 2.51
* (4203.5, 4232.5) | 2.38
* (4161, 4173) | 2.93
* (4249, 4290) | 2.47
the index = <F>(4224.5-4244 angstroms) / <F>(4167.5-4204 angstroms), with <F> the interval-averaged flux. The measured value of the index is 0.76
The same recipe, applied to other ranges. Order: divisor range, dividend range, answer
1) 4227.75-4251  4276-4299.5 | 1.09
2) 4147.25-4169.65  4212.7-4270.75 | 0.87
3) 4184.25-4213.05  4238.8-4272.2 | 0.99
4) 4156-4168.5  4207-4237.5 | 0.77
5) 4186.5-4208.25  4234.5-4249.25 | 1.06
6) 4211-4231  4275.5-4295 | 1.10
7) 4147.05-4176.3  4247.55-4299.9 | 0.91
